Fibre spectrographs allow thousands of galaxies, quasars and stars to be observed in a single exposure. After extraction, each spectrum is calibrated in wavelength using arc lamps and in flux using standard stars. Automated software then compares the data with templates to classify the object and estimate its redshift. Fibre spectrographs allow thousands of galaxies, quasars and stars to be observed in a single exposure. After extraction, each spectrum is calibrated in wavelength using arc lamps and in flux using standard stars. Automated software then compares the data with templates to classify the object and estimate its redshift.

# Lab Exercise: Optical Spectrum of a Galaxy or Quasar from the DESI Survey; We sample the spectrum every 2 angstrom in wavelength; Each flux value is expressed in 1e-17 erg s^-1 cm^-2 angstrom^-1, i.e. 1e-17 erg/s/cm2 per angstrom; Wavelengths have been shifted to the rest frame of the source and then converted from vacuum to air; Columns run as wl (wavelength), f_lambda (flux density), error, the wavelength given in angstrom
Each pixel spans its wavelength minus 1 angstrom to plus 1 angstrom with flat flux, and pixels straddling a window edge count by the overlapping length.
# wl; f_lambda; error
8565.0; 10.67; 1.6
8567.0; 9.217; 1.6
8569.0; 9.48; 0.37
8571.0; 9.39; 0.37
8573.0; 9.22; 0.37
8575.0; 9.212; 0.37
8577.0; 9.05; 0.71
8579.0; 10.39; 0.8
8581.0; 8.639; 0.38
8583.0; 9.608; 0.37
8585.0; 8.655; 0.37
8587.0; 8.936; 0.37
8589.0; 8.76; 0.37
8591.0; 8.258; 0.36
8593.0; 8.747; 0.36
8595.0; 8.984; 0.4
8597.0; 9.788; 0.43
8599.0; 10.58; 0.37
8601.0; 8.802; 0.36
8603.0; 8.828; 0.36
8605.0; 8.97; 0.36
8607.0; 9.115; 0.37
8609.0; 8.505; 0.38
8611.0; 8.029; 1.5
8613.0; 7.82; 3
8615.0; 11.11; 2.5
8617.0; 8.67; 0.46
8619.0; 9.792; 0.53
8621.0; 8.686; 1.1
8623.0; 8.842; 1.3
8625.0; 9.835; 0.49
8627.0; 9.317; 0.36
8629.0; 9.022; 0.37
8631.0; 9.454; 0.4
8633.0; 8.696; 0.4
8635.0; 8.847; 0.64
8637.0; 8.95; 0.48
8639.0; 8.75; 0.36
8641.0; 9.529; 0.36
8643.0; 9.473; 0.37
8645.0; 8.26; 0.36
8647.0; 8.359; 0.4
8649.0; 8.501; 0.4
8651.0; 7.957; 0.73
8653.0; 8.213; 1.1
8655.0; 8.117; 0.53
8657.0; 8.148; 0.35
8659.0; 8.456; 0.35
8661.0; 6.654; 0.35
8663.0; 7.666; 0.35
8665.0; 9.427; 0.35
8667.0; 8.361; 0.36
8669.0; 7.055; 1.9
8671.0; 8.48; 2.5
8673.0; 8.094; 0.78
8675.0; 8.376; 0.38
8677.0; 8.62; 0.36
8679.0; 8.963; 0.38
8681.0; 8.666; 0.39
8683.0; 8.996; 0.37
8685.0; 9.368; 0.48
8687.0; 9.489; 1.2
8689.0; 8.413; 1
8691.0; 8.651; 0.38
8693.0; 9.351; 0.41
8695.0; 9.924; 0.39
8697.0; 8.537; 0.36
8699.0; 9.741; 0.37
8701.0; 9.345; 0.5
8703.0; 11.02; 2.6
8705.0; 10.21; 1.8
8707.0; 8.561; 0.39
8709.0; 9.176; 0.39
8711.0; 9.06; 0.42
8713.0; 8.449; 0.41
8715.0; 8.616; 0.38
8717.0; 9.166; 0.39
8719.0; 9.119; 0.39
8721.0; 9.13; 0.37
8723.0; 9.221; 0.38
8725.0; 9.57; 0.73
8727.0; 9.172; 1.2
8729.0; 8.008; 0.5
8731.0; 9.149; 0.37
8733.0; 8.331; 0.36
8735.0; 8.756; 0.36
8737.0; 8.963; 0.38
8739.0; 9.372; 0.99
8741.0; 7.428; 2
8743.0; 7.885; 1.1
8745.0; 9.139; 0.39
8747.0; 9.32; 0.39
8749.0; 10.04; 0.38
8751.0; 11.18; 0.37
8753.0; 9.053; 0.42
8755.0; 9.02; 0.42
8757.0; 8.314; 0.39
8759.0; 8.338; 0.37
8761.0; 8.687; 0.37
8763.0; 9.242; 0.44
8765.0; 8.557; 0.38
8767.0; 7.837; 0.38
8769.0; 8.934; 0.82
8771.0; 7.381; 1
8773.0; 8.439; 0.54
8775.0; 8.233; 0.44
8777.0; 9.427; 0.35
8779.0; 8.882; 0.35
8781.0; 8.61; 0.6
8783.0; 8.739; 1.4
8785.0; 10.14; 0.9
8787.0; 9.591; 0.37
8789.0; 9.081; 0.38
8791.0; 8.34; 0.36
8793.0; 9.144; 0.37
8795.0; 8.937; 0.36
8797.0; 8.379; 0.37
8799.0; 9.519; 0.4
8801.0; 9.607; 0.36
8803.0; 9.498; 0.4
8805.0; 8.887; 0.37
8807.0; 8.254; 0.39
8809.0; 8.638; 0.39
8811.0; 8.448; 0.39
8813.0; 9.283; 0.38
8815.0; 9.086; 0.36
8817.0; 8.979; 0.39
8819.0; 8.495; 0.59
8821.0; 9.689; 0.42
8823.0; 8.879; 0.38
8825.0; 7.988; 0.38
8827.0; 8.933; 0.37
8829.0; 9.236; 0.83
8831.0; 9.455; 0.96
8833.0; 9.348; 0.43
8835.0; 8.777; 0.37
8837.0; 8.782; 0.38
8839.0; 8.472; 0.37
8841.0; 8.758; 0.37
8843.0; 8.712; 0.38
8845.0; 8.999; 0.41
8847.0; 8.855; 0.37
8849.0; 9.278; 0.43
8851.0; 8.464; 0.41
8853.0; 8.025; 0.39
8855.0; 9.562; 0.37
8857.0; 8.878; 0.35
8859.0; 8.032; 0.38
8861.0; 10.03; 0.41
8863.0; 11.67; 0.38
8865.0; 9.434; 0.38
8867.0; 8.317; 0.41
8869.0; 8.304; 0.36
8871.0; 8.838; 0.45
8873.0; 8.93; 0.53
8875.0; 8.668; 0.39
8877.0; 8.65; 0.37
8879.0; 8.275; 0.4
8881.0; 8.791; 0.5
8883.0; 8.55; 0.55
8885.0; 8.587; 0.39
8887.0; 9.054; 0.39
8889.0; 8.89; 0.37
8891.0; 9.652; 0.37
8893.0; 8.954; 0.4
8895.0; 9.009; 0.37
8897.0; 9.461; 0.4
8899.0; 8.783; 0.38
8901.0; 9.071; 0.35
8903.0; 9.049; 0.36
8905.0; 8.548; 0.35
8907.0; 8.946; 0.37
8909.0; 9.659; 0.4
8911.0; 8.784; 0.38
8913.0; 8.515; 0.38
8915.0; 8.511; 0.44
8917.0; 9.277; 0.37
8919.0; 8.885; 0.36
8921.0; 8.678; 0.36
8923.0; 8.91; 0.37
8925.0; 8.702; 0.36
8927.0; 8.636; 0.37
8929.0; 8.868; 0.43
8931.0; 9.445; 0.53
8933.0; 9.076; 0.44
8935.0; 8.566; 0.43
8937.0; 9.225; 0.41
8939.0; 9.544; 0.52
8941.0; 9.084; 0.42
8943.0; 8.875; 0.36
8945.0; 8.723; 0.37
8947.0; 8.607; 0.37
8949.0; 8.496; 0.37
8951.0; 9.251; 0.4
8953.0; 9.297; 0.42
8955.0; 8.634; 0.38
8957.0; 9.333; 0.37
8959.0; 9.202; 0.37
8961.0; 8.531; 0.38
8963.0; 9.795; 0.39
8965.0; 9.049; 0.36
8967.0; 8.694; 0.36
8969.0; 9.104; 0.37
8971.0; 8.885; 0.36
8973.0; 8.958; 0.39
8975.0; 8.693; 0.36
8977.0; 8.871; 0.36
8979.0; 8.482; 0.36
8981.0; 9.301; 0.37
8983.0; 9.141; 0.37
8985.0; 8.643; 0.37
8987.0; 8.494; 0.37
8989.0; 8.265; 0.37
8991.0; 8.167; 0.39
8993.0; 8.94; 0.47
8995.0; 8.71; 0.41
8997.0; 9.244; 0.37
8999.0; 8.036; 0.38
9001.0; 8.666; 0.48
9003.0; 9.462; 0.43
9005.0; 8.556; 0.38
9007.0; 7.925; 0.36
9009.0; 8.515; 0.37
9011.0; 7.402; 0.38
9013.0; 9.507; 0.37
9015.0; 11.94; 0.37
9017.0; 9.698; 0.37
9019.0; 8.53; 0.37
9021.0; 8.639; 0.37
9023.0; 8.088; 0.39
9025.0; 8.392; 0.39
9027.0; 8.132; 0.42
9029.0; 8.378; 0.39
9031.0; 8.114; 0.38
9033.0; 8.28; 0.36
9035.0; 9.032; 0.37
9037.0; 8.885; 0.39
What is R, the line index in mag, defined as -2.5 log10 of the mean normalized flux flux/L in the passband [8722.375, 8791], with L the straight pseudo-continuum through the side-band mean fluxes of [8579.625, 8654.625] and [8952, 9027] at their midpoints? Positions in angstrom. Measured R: 0.005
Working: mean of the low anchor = 8.95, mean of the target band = 8.87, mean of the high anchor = 8.85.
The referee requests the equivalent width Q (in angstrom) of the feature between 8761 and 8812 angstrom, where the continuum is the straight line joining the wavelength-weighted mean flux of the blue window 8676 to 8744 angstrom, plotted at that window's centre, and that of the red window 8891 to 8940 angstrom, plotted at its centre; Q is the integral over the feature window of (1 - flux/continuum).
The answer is 1.0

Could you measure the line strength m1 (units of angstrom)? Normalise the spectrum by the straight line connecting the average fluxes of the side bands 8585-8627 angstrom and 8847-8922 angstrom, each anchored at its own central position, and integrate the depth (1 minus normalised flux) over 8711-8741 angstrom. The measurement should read 0.4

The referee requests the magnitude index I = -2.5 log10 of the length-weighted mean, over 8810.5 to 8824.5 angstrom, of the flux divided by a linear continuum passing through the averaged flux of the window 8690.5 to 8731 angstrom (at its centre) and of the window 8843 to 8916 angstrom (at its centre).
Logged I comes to 0.01 mag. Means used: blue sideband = 9.21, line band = 8.96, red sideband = 8.94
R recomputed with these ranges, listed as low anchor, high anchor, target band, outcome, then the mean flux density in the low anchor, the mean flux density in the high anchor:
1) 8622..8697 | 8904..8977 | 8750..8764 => -0.042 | 8.68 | 8.94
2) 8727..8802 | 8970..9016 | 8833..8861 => 0.005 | 8.87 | 8.82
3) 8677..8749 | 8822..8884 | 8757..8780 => 0.056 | 9.04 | 8.9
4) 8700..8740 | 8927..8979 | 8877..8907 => 0.014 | 9.12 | 8.98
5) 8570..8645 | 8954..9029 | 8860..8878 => -0.035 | 9.1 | 8.82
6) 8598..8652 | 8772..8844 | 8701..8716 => -0.040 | 8.99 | 8.94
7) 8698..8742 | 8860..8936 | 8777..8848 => 0.007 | 9.07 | 8.97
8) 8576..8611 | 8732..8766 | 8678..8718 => -0.026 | 9.06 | 8.92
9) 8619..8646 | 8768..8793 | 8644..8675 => 0.115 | 9.08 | 8.83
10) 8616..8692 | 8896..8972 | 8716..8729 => -0.049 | 8.66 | 8.97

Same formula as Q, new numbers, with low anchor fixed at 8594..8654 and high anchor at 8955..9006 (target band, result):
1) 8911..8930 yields 0.2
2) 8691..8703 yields -0.7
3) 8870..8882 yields 0.3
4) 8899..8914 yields -0.1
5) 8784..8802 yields -0.5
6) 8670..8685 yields 0.5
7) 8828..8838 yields -0.2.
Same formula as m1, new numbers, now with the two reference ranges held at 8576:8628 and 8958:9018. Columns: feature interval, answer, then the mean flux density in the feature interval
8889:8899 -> -0.3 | 9.18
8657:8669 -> 1.4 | 8.03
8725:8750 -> 0.6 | 8.83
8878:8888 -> 0.3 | 8.65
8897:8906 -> 0.0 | 8.93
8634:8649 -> 0.4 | 8.86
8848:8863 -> -0.2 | 9.08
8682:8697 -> -0.1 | 9.13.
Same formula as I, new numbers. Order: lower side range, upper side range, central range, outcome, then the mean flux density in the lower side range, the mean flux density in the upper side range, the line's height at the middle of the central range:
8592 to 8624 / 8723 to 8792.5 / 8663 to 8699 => 0.03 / 9.08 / 8.86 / 8.97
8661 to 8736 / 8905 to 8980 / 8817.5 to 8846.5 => 0.00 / 8.9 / 8.94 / 8.92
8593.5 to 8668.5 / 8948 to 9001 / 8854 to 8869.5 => -0.06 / 8.81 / 8.85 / 8.84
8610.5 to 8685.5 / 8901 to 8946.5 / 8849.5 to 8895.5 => -0.01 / 8.67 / 8.93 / 8.88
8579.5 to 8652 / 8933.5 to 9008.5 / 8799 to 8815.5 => -0.01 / 8.98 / 8.85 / 8.91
